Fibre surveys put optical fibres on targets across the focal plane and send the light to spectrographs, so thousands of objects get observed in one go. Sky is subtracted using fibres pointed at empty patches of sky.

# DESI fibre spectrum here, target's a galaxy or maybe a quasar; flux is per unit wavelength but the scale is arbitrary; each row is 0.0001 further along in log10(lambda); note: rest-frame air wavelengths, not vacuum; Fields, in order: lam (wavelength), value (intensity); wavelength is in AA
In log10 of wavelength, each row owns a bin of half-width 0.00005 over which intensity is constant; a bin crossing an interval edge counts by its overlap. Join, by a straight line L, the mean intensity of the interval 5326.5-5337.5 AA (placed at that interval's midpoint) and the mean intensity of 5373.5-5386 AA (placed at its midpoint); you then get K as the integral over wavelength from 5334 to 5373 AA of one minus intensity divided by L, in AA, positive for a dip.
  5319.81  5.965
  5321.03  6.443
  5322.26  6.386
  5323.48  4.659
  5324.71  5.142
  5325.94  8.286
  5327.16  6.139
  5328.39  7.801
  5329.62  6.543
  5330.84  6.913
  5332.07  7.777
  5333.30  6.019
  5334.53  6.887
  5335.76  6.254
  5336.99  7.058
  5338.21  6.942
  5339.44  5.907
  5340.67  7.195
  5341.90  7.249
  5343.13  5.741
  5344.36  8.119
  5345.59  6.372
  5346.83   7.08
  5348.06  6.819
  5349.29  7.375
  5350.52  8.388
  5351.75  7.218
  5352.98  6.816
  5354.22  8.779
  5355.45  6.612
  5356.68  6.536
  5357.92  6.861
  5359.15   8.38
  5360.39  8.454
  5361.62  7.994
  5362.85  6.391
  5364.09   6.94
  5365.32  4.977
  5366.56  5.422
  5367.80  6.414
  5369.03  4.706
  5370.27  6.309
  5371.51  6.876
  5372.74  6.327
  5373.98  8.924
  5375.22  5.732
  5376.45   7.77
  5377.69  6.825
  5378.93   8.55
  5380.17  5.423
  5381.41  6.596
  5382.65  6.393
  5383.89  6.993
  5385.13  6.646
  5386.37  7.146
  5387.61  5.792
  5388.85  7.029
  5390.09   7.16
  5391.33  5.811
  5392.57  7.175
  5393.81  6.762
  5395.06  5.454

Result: 0.2 AA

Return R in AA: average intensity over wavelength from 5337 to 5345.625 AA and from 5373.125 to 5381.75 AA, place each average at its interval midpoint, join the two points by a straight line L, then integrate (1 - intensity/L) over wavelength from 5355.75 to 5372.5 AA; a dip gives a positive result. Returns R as 0.9 AA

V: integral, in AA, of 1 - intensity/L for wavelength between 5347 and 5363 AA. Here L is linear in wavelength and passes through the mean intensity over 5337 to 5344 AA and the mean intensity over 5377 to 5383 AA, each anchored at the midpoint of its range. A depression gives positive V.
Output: -1.7 AA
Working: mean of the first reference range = 6.71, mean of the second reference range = 6.78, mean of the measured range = 7.46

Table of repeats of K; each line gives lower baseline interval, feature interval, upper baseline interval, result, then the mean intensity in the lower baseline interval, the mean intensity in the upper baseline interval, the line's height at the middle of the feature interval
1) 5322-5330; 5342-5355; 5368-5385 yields -1.4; 6.42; 6.72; 6.55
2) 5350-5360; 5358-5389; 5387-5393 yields 1.0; 7.46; 6.58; 6.99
